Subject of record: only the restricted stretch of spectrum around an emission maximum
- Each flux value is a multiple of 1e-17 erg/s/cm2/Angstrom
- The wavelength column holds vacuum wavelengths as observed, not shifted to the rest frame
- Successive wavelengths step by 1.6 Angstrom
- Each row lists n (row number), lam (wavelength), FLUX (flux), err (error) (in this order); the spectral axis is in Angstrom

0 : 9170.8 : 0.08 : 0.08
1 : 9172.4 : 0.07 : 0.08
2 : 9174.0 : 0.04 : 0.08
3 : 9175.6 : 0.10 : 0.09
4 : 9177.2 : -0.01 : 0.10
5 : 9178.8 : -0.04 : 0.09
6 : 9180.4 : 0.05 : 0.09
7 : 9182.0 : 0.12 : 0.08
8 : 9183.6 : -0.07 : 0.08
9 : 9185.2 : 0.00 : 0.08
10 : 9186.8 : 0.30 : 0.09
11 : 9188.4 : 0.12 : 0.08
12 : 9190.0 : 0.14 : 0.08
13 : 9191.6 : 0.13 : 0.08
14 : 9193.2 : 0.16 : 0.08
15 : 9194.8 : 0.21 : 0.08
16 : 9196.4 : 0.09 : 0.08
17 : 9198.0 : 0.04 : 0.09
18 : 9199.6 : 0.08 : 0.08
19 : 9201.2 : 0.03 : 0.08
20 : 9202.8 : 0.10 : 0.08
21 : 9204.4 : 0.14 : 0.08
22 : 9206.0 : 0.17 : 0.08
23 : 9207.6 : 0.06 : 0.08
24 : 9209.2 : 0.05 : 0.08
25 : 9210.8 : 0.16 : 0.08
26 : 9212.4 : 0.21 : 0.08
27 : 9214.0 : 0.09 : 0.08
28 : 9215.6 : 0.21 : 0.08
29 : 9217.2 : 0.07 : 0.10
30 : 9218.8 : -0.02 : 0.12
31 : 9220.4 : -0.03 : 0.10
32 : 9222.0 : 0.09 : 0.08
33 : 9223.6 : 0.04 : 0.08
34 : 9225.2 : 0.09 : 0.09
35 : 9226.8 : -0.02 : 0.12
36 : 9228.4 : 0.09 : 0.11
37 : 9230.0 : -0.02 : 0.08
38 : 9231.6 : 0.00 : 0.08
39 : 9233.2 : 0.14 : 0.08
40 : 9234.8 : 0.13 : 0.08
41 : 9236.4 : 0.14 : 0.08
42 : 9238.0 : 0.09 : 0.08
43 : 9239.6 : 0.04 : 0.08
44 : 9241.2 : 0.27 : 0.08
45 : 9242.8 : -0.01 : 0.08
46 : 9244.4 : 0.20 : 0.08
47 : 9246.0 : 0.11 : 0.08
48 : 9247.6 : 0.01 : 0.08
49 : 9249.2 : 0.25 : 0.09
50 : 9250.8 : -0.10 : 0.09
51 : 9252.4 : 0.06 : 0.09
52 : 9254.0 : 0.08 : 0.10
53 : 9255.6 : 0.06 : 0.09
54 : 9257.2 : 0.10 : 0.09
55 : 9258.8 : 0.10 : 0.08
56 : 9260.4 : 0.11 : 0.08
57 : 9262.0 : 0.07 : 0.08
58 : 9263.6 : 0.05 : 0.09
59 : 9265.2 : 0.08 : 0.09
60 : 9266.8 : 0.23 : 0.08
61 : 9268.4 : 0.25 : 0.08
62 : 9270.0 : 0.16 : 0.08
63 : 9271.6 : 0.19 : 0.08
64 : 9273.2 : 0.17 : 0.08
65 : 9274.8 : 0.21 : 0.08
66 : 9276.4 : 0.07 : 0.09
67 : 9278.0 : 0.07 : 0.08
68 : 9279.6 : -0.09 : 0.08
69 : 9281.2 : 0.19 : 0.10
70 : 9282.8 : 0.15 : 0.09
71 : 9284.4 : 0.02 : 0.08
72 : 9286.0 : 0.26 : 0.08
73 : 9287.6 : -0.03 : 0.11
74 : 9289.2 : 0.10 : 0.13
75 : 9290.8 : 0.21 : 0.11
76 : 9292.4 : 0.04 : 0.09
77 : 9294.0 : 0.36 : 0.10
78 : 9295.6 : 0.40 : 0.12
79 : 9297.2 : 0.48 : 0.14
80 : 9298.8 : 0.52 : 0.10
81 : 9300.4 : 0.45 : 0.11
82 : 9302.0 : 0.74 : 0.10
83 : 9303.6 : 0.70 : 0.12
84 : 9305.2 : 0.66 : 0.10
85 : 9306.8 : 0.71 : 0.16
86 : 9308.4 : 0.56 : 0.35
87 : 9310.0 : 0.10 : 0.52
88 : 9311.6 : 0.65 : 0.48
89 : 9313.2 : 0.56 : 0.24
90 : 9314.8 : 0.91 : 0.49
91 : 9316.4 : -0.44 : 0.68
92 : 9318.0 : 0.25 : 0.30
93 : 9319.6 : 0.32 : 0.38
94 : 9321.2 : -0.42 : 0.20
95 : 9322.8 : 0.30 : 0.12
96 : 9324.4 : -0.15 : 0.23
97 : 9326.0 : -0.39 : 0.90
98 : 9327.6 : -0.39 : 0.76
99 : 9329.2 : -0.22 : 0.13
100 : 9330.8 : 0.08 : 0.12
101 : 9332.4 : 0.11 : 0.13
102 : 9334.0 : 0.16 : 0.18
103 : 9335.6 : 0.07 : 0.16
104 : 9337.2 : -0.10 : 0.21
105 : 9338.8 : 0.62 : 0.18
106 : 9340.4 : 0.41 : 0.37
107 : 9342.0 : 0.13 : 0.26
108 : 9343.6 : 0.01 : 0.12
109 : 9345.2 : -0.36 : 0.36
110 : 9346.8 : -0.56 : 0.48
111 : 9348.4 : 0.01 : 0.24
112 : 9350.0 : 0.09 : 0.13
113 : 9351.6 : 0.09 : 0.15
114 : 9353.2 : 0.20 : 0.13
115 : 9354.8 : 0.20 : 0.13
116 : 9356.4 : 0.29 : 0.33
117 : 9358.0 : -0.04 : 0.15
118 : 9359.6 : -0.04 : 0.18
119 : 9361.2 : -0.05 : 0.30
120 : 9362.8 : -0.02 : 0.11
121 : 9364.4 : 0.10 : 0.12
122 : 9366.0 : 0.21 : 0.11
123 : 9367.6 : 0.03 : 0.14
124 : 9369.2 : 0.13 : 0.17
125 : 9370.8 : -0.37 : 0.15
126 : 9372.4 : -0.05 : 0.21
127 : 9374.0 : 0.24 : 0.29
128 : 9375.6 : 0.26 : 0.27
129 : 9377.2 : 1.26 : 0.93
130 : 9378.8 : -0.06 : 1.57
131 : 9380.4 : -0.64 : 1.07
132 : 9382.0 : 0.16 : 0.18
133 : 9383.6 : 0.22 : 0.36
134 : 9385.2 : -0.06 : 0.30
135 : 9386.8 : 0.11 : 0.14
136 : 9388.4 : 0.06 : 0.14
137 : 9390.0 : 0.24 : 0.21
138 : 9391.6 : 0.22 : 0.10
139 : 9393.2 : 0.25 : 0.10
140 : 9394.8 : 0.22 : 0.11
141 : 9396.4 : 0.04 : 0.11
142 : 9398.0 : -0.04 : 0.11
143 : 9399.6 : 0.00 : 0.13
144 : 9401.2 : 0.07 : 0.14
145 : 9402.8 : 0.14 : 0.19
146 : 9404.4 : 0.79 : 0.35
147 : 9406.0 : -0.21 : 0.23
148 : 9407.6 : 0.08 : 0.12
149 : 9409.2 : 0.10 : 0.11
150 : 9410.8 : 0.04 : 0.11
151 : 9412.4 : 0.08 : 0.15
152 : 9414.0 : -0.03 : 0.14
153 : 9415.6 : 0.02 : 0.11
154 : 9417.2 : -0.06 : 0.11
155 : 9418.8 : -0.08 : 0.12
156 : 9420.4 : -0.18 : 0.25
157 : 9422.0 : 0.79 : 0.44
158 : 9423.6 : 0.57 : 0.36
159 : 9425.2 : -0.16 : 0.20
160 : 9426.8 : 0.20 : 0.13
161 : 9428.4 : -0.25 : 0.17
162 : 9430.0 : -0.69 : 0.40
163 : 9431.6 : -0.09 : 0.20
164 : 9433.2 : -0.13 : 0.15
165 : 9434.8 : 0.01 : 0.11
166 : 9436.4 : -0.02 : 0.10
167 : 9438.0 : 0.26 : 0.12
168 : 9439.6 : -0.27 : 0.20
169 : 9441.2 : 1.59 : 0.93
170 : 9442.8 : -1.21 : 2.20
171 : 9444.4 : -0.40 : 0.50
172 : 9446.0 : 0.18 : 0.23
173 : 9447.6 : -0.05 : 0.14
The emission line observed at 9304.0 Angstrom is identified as [O II] 3727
